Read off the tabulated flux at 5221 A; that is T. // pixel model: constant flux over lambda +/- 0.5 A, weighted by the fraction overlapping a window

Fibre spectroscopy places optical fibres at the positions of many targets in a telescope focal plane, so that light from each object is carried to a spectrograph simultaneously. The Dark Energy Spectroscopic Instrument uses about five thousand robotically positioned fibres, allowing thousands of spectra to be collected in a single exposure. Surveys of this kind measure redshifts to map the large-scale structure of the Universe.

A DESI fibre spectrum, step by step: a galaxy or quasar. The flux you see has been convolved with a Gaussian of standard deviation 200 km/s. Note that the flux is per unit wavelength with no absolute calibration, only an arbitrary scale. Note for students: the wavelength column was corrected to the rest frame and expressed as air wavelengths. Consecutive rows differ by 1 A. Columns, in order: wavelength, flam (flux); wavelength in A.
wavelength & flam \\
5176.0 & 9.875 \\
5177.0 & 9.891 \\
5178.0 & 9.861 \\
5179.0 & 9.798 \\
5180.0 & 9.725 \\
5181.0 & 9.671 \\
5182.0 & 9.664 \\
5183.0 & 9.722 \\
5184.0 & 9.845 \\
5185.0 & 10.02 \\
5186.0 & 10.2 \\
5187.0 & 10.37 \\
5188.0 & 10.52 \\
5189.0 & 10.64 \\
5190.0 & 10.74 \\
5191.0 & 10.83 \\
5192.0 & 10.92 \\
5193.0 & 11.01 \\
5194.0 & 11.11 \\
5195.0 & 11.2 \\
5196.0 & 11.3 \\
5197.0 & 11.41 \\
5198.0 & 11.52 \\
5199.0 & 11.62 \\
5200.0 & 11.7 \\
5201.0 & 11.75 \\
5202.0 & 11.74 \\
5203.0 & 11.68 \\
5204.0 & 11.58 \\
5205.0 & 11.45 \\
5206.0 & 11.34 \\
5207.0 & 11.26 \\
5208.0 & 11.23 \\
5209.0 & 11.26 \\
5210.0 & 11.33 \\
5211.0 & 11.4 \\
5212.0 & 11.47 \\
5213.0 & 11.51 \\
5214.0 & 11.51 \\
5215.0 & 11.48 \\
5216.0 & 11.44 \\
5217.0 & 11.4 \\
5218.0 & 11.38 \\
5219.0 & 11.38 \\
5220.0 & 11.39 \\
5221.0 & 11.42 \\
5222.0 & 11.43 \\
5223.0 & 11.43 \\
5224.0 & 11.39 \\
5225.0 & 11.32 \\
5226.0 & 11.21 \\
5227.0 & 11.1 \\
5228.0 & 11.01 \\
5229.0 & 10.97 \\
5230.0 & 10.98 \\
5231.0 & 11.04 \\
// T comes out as 11.42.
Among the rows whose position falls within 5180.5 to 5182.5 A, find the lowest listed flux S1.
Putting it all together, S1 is 9.664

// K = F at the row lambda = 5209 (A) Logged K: 11.26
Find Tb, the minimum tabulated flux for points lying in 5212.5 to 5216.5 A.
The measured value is 11.44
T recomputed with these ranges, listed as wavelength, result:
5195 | 11.2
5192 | 10.92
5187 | 10.37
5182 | 9.664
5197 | 11.41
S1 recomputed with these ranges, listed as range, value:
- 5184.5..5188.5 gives 10.02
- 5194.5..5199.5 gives 11.2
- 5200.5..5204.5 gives 11.58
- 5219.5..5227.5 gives 11.1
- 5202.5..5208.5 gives 11.23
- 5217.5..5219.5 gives 11.38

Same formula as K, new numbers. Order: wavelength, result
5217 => 11.4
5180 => 9.725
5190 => 10.74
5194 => 11.11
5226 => 11.21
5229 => 10.97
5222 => 11.43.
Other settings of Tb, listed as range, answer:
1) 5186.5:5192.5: 10.37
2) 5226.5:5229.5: 10.97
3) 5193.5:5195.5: 11.11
